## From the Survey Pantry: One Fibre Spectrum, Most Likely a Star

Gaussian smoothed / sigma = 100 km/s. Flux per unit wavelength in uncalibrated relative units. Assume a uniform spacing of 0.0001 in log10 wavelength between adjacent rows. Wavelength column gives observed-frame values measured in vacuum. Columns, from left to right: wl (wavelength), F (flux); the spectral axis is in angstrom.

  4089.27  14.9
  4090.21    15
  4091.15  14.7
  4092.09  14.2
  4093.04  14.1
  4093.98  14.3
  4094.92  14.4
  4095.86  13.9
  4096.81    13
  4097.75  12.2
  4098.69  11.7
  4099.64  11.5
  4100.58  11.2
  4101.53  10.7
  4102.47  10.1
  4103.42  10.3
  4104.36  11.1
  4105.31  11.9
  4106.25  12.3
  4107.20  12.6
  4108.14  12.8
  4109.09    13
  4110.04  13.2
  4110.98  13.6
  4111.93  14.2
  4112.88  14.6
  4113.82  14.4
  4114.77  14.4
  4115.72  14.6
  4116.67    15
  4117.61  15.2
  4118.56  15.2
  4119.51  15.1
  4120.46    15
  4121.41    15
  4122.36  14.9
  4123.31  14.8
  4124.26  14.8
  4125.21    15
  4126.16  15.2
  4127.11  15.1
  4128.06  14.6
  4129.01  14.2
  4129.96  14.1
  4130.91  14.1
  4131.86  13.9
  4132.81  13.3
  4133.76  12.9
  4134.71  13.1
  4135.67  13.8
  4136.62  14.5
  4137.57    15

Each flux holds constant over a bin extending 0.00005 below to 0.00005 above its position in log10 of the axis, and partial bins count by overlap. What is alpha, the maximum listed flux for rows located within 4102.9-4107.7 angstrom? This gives 12.6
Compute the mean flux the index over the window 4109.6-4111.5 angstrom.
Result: 13.4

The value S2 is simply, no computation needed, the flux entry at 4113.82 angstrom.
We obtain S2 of 14.4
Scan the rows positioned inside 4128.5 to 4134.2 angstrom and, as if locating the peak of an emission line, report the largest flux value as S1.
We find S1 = 14.2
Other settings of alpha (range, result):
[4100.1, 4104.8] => 11.2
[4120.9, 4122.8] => 15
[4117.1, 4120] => 15.2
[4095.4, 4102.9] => 13.9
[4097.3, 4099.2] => 12.2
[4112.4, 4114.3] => 14.6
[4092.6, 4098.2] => 14.4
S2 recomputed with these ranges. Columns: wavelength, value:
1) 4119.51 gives 15.1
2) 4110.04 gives 13.2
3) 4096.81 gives 13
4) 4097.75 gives 12.2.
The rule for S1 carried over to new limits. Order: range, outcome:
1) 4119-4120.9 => 15.1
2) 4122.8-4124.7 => 14.8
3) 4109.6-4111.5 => 13.6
